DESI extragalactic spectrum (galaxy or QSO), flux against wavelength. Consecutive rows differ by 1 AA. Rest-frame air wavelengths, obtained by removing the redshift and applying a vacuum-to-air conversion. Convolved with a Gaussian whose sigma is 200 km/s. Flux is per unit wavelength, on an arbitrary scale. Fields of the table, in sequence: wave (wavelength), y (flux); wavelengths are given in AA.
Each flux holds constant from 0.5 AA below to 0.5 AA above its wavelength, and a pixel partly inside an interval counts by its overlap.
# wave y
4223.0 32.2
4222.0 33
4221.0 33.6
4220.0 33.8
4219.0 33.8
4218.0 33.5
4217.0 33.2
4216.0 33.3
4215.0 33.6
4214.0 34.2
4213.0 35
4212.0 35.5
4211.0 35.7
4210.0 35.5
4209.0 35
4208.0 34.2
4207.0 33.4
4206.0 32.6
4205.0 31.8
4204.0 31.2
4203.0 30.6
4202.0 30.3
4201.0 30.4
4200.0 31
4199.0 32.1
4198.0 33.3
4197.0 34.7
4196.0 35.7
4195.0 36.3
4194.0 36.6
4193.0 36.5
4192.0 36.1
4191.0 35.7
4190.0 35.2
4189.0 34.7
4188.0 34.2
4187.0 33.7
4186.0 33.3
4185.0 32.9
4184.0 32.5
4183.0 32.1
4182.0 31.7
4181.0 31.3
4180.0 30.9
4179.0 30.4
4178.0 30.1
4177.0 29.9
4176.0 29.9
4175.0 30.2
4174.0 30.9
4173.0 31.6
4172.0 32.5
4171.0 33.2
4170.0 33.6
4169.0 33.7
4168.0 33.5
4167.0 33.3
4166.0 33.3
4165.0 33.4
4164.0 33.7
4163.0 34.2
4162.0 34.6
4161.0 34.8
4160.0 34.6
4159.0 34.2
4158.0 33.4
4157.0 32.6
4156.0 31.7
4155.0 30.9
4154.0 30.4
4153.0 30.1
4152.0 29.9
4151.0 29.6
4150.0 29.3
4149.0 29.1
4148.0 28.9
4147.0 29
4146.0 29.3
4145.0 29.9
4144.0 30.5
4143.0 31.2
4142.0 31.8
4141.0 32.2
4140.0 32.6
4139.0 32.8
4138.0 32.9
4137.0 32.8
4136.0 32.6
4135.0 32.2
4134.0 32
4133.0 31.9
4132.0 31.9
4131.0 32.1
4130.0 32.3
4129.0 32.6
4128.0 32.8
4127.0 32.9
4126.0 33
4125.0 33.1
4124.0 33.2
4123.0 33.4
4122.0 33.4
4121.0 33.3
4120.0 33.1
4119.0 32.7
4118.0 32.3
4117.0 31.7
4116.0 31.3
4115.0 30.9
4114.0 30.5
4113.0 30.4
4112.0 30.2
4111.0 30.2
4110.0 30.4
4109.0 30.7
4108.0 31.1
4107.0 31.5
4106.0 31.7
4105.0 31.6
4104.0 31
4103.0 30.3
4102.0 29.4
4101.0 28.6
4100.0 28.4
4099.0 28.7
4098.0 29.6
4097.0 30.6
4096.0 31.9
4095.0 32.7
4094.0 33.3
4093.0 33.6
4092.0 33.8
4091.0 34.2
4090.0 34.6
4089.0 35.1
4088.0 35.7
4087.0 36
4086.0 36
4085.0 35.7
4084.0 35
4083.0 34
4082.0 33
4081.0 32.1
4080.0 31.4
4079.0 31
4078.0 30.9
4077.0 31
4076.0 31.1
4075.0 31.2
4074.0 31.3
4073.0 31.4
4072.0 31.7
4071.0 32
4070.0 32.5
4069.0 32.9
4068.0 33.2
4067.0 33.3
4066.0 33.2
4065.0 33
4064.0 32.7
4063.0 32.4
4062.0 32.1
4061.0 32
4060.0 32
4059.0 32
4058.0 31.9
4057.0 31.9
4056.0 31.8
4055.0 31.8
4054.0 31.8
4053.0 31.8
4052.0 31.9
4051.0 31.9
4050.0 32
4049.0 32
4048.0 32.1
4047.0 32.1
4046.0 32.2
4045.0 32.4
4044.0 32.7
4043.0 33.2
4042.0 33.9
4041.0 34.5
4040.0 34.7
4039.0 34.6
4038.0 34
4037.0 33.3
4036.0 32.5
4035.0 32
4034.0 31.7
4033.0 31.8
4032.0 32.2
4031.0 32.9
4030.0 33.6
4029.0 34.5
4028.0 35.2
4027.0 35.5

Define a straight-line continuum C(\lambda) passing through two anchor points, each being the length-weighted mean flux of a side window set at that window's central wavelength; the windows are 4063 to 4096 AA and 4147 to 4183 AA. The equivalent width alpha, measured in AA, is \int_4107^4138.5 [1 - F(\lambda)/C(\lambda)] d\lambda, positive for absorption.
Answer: 0.4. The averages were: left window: 33.1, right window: 31.8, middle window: 32.1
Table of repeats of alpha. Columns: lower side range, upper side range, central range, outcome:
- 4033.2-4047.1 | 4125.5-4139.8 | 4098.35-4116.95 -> 1.3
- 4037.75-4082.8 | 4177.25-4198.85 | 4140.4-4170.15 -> 1.3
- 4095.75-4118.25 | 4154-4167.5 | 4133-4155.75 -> 1.1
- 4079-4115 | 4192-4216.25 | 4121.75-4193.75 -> 1.5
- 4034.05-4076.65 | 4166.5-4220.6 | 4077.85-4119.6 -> 0.8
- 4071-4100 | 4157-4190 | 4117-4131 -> -0.1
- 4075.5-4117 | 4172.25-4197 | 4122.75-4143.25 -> -0.1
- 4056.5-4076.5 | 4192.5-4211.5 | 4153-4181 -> 0.7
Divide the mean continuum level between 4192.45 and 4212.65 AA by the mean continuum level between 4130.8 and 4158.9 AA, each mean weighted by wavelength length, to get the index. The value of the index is 1.1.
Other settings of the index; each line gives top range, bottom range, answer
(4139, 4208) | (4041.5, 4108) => 1.00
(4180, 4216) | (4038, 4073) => 1.03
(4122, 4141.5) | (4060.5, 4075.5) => 1.01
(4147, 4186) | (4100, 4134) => 1.01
